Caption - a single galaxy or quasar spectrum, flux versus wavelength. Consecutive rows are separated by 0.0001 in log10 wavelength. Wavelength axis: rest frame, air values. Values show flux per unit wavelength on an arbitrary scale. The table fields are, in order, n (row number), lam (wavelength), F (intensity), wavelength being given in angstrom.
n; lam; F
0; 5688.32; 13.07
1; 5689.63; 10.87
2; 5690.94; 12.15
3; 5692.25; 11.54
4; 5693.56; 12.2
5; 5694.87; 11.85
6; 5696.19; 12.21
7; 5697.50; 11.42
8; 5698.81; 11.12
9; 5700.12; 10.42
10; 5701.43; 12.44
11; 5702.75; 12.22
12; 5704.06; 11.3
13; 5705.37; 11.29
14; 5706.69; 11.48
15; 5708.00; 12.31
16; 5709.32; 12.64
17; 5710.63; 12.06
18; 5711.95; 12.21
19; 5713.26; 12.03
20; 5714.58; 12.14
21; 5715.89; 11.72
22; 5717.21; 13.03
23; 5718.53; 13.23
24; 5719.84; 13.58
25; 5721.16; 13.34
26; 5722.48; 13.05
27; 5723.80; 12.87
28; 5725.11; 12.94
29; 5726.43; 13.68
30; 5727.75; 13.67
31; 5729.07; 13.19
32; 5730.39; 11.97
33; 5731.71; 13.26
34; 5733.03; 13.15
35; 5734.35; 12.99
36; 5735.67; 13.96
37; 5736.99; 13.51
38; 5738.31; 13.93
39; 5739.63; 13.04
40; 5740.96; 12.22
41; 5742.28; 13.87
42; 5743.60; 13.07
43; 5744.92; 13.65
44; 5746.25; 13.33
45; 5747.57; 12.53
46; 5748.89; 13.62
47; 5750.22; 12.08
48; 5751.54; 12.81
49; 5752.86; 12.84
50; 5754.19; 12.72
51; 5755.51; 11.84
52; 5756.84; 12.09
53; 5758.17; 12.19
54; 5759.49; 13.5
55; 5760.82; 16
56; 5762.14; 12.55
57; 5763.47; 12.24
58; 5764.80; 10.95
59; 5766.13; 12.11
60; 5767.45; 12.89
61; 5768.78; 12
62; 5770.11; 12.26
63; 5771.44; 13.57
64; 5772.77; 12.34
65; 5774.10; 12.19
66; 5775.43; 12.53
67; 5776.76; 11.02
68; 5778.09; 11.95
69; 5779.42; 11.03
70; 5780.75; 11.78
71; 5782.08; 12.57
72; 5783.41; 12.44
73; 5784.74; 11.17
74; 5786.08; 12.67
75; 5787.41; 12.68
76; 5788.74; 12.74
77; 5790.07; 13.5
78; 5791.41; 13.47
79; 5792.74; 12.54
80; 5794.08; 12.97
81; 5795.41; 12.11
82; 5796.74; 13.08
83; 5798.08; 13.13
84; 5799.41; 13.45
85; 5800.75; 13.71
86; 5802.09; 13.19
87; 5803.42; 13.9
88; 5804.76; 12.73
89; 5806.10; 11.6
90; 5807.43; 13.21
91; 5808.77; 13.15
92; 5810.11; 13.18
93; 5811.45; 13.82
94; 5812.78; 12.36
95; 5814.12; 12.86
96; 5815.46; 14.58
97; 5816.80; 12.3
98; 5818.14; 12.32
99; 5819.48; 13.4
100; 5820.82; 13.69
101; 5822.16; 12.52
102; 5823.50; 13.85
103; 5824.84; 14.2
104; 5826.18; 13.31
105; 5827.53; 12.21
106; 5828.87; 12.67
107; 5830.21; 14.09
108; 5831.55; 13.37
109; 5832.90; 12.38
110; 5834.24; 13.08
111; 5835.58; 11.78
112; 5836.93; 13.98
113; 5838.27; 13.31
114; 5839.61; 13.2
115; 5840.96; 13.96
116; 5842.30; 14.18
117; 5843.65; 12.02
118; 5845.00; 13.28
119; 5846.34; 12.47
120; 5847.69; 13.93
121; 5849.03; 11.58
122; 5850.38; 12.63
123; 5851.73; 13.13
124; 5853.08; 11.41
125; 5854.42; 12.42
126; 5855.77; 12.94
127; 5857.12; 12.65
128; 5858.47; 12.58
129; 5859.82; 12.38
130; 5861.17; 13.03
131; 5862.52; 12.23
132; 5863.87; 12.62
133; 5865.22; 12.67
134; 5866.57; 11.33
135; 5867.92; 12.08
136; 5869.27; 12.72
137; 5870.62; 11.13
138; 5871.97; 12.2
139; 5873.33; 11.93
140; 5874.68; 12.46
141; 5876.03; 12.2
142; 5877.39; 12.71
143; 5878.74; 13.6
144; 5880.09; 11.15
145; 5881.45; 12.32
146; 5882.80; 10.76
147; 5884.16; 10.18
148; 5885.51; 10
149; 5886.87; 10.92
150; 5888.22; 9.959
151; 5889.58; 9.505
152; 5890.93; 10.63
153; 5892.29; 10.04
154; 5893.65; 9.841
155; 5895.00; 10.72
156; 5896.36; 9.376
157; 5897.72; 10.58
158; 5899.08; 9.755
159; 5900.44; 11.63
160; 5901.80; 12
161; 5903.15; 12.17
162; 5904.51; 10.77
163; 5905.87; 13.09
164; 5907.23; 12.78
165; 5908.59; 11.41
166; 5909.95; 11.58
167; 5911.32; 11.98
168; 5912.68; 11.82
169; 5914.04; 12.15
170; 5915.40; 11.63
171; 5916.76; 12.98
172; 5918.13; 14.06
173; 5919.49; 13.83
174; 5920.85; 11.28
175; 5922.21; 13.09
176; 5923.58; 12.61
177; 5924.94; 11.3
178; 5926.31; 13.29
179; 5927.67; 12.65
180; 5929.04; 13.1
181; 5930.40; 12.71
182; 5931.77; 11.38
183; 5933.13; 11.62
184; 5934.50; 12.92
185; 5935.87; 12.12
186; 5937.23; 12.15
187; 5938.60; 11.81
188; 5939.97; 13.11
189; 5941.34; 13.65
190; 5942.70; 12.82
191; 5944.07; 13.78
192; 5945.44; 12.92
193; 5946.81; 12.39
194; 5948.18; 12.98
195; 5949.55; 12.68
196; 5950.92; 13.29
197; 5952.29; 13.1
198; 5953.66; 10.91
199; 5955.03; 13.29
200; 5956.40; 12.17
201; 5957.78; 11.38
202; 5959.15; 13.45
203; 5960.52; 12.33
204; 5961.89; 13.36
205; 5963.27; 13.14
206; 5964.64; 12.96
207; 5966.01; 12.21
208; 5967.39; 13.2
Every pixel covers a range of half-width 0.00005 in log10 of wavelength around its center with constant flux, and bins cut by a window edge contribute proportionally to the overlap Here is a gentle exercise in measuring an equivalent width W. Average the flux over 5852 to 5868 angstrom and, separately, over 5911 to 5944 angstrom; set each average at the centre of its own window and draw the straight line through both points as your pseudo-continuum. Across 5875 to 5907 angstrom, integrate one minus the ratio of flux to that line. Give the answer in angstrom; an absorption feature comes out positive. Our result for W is 3.54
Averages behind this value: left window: 12.4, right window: 12.5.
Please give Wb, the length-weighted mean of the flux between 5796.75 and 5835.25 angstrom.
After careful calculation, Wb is 13.1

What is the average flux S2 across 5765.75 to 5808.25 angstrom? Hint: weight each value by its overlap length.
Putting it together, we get 12.6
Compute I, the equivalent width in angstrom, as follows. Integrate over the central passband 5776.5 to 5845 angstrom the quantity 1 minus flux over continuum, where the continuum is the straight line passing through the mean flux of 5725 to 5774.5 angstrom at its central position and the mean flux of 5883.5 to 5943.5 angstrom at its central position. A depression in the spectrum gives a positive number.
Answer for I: -2.5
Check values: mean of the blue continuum 12.9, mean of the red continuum 11.8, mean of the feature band 12.9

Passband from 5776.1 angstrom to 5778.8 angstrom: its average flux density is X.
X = 11.5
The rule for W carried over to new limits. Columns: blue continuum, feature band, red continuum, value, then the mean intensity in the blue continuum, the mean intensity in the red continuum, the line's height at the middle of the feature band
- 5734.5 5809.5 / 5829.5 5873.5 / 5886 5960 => -1.16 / 12.8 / 12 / 12.4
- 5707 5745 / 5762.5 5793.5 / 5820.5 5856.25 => 1.65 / 13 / 13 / 13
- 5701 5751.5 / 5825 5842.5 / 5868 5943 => -1.41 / 12.8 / 11.8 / 12.2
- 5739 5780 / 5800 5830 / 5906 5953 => -1.29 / 12.6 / 12.6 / 12.6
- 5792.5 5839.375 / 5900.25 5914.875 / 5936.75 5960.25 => 0.99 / 13.1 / 12.7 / 12.8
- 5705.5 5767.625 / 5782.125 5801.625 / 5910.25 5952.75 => -0.08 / 12.8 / 12.6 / 12.8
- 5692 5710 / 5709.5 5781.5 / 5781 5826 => -2.72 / 11.8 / 13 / 12.3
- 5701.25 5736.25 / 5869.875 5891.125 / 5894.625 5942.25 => 1.45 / 12.7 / 12.1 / 12.2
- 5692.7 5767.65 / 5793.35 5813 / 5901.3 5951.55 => -0.74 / 12.6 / 12.5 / 12.6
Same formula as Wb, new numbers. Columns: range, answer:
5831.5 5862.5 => 12.8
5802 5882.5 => 12.8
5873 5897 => 11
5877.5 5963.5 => 12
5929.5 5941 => 12.3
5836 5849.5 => 13.2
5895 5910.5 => 11.3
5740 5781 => 12.6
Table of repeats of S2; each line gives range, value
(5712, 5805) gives 12.8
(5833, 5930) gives 12.1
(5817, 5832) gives 13.2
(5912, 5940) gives 12.4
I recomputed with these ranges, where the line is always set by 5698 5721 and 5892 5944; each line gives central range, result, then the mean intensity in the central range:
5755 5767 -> -0.54 angstrom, 12.6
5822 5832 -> -1.04 angstrom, 13.3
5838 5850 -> -1.02 angstrom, 13.1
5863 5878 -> -0.17 angstrom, 12.2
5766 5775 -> -0.32 angstrom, 12.5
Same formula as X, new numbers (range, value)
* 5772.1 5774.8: 12.3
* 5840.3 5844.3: 13.4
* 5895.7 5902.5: 10.7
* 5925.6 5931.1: 12.9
